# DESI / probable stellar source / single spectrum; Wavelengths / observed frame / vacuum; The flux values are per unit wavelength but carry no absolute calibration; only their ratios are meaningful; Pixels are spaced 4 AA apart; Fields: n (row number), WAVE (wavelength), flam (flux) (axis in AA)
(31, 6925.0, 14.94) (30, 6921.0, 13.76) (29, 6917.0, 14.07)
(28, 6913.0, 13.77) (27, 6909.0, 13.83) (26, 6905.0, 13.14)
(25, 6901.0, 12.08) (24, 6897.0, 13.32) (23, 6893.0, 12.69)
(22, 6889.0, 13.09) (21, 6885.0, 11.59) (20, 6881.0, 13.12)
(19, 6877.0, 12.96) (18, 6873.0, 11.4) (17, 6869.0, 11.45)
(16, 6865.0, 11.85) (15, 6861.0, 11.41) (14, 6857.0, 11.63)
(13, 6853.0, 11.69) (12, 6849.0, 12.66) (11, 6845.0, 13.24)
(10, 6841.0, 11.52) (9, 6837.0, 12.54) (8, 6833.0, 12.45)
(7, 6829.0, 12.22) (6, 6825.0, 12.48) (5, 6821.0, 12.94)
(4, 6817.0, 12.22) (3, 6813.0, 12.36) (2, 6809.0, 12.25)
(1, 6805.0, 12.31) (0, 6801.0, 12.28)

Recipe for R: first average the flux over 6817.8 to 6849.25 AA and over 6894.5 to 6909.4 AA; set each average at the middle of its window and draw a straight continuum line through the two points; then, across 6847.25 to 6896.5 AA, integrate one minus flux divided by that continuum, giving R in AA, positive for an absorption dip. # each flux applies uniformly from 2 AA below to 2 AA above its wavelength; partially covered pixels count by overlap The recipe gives 2.4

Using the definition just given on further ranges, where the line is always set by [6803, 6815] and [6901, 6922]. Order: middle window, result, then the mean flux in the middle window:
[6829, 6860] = 1.3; 12.2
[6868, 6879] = 0.9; 12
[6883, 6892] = 0.6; 12.4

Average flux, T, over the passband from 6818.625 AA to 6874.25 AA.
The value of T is 12.1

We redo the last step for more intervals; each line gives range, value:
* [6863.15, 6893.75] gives 12.3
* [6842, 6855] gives 12.5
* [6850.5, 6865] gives 11.7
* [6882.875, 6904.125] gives 12.6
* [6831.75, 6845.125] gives 12.3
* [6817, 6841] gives 12.4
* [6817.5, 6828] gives 12.6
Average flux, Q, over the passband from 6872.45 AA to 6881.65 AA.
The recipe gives 12.6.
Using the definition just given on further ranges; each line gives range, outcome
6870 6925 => 13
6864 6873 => 11.6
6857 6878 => 11.7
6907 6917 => 13.9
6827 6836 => 12.4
